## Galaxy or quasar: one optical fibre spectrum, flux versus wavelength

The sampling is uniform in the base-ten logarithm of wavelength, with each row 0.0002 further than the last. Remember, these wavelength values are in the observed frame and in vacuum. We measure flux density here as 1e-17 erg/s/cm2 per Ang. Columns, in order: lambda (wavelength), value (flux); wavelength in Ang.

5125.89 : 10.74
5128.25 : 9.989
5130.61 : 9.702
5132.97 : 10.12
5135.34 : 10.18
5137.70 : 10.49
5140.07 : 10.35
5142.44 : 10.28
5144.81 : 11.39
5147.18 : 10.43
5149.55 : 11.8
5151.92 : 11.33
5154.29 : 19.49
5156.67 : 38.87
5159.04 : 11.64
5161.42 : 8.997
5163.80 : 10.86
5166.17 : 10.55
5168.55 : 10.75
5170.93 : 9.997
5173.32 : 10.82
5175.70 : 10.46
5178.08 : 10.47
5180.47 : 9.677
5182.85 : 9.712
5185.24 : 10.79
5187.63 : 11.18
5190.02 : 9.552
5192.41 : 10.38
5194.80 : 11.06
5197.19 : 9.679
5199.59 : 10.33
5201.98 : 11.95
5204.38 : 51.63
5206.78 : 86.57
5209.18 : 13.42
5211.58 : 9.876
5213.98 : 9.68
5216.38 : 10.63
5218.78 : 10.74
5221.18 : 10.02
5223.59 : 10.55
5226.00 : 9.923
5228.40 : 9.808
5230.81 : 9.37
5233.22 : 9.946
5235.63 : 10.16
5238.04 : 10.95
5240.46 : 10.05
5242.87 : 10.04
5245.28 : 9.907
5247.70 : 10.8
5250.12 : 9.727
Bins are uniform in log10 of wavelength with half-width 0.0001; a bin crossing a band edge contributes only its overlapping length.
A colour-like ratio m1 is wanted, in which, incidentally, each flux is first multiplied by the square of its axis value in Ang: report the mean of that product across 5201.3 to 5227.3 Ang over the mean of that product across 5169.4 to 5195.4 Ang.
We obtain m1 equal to 2.1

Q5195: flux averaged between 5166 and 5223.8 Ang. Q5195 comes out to 15.4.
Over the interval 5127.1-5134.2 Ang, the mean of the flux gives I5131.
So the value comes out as 9.94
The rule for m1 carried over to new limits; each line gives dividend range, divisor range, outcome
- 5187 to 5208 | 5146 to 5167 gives 1.63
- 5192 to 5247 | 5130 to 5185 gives 1.31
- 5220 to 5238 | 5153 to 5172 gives 0.68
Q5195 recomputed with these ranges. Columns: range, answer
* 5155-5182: 13.1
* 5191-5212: 24.3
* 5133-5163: 13.6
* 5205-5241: 16.1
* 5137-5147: 10.6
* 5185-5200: 10.4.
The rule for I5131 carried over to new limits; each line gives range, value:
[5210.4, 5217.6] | 10.1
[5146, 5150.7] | 11.1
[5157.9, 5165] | 10.5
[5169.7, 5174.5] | 10.4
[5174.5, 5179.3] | 10.5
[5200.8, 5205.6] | 32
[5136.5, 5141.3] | 10.4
